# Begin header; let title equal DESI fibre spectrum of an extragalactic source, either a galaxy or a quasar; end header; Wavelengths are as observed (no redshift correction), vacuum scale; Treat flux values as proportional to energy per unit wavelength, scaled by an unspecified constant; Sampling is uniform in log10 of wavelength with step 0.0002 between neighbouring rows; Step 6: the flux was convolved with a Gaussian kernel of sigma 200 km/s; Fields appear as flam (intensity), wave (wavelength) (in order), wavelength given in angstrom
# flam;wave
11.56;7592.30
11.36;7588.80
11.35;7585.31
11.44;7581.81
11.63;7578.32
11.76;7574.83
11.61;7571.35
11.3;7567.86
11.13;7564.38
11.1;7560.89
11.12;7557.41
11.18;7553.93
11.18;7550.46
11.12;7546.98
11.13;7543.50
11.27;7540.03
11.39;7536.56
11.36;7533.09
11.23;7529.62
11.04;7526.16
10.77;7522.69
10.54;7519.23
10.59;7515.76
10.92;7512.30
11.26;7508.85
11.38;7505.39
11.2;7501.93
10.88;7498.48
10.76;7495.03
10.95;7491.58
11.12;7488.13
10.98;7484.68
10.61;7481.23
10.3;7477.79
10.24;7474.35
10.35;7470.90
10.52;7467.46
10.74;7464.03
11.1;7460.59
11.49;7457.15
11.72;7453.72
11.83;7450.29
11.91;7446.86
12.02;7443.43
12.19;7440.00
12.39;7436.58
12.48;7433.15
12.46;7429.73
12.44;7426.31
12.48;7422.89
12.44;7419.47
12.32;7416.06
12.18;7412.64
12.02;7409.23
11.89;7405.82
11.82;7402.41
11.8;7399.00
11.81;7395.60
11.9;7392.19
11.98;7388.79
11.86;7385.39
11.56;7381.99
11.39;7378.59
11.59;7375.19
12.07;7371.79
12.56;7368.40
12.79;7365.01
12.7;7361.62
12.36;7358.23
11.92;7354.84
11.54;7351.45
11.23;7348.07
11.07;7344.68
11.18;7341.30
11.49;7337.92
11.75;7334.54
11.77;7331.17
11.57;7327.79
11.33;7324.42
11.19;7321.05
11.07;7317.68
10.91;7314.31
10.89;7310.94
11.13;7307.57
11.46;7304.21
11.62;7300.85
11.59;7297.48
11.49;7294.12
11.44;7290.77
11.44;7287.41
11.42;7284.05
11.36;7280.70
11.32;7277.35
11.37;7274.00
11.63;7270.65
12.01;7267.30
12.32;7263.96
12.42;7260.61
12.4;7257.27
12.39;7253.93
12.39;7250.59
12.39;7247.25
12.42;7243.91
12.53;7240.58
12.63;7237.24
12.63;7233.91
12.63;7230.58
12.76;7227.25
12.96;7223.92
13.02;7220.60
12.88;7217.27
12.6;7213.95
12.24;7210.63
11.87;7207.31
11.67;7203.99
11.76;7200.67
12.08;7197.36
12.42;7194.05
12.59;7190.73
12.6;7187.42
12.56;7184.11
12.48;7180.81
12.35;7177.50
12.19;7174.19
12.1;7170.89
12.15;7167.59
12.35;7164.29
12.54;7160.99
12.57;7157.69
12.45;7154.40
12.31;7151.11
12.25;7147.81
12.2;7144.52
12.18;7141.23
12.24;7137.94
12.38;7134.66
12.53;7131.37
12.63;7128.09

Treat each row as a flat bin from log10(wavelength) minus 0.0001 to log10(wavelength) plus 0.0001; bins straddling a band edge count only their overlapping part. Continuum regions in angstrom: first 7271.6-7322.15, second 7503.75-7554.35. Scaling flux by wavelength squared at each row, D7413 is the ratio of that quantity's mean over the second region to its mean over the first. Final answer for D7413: 1.0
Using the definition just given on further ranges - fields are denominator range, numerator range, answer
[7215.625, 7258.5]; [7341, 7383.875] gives 0.97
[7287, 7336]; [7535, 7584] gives 1.06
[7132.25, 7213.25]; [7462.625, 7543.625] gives 0.97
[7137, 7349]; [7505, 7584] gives 1.01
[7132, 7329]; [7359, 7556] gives 1.01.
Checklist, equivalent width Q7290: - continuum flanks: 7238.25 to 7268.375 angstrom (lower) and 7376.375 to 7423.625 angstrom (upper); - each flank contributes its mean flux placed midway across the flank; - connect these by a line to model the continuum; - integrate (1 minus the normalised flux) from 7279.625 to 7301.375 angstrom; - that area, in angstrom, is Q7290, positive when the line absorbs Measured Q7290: 1.40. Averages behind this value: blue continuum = 12.4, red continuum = 11.9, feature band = 11.5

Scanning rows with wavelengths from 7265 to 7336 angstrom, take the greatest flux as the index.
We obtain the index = 12.01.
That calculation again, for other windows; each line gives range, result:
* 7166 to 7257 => 13.02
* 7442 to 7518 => 12.02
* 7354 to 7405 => 12.79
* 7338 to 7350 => 11.23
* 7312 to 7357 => 11.92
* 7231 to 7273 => 12.63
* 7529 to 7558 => 11.39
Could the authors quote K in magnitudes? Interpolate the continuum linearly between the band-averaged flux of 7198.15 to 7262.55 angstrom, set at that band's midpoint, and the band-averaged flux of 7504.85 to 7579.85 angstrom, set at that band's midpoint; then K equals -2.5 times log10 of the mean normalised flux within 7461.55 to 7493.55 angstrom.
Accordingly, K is 0.08 mag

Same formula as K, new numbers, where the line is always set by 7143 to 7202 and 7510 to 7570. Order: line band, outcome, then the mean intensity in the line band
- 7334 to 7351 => 0.04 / 11.3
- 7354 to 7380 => -0.05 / 12.2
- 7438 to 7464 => -0.03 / 11.7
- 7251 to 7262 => -0.03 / 12.4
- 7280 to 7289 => 0.05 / 11.4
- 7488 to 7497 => 0.03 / 10.9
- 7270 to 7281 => 0.05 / 11.4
